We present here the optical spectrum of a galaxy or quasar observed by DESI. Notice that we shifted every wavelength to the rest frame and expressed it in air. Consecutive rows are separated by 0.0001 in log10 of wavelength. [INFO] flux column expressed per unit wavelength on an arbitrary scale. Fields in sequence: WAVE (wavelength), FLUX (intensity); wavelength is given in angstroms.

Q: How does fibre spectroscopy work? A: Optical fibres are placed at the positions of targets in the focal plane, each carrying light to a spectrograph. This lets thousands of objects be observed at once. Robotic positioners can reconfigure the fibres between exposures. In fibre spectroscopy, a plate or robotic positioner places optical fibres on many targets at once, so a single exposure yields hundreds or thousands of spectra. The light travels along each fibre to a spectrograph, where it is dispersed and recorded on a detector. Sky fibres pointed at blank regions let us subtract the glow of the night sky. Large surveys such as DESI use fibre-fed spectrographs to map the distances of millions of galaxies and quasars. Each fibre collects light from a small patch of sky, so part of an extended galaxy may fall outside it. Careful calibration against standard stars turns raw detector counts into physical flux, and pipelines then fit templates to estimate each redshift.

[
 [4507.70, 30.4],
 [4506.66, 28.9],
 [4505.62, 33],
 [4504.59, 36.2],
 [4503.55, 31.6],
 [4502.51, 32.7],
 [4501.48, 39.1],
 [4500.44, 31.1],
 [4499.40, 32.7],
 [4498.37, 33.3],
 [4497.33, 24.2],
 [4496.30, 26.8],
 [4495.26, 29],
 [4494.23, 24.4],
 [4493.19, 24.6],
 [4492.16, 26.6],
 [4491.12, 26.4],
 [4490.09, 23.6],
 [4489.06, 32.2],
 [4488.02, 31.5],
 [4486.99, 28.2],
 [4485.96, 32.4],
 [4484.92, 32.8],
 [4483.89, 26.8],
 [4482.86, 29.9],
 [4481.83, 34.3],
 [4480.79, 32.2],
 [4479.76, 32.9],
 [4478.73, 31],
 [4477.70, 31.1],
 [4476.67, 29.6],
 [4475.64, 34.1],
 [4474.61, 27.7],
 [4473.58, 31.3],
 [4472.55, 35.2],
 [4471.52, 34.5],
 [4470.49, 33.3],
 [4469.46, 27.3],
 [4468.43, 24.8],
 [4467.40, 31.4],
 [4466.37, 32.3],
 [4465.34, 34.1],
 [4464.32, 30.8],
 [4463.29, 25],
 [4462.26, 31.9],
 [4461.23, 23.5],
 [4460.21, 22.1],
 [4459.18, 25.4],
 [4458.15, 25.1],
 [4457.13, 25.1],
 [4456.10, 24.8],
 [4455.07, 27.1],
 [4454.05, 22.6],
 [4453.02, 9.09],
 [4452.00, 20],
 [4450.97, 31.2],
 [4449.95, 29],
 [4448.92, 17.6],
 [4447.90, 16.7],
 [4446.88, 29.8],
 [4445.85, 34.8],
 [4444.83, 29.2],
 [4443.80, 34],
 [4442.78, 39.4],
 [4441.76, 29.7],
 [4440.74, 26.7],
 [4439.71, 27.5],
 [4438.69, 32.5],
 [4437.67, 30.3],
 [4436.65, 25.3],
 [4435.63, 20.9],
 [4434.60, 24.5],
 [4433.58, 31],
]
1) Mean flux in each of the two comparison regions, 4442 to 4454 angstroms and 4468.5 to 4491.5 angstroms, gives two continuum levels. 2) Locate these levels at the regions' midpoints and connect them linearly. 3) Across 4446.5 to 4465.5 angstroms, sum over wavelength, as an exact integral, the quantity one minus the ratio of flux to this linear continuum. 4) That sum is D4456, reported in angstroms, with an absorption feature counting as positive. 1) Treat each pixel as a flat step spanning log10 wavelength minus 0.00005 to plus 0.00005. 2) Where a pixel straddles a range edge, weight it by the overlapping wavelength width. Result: 2.0 angstroms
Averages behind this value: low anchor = 26.4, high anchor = 30.7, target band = 24.6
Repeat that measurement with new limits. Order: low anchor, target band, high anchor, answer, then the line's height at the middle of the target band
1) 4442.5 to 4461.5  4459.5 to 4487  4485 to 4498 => -3.8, 26.7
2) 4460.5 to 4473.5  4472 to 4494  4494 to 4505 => 0.4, 30.7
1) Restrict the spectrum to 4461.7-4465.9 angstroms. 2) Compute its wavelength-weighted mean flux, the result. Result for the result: 30.4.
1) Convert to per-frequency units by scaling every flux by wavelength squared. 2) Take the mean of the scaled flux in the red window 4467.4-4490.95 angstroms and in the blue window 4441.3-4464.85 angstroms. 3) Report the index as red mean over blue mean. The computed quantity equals 1.18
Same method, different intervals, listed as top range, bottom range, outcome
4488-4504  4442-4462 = 1.16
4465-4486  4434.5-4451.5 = 1.12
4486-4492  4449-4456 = 1.27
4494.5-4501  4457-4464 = 1.17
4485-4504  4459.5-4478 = 1.00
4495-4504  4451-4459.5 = 1.40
